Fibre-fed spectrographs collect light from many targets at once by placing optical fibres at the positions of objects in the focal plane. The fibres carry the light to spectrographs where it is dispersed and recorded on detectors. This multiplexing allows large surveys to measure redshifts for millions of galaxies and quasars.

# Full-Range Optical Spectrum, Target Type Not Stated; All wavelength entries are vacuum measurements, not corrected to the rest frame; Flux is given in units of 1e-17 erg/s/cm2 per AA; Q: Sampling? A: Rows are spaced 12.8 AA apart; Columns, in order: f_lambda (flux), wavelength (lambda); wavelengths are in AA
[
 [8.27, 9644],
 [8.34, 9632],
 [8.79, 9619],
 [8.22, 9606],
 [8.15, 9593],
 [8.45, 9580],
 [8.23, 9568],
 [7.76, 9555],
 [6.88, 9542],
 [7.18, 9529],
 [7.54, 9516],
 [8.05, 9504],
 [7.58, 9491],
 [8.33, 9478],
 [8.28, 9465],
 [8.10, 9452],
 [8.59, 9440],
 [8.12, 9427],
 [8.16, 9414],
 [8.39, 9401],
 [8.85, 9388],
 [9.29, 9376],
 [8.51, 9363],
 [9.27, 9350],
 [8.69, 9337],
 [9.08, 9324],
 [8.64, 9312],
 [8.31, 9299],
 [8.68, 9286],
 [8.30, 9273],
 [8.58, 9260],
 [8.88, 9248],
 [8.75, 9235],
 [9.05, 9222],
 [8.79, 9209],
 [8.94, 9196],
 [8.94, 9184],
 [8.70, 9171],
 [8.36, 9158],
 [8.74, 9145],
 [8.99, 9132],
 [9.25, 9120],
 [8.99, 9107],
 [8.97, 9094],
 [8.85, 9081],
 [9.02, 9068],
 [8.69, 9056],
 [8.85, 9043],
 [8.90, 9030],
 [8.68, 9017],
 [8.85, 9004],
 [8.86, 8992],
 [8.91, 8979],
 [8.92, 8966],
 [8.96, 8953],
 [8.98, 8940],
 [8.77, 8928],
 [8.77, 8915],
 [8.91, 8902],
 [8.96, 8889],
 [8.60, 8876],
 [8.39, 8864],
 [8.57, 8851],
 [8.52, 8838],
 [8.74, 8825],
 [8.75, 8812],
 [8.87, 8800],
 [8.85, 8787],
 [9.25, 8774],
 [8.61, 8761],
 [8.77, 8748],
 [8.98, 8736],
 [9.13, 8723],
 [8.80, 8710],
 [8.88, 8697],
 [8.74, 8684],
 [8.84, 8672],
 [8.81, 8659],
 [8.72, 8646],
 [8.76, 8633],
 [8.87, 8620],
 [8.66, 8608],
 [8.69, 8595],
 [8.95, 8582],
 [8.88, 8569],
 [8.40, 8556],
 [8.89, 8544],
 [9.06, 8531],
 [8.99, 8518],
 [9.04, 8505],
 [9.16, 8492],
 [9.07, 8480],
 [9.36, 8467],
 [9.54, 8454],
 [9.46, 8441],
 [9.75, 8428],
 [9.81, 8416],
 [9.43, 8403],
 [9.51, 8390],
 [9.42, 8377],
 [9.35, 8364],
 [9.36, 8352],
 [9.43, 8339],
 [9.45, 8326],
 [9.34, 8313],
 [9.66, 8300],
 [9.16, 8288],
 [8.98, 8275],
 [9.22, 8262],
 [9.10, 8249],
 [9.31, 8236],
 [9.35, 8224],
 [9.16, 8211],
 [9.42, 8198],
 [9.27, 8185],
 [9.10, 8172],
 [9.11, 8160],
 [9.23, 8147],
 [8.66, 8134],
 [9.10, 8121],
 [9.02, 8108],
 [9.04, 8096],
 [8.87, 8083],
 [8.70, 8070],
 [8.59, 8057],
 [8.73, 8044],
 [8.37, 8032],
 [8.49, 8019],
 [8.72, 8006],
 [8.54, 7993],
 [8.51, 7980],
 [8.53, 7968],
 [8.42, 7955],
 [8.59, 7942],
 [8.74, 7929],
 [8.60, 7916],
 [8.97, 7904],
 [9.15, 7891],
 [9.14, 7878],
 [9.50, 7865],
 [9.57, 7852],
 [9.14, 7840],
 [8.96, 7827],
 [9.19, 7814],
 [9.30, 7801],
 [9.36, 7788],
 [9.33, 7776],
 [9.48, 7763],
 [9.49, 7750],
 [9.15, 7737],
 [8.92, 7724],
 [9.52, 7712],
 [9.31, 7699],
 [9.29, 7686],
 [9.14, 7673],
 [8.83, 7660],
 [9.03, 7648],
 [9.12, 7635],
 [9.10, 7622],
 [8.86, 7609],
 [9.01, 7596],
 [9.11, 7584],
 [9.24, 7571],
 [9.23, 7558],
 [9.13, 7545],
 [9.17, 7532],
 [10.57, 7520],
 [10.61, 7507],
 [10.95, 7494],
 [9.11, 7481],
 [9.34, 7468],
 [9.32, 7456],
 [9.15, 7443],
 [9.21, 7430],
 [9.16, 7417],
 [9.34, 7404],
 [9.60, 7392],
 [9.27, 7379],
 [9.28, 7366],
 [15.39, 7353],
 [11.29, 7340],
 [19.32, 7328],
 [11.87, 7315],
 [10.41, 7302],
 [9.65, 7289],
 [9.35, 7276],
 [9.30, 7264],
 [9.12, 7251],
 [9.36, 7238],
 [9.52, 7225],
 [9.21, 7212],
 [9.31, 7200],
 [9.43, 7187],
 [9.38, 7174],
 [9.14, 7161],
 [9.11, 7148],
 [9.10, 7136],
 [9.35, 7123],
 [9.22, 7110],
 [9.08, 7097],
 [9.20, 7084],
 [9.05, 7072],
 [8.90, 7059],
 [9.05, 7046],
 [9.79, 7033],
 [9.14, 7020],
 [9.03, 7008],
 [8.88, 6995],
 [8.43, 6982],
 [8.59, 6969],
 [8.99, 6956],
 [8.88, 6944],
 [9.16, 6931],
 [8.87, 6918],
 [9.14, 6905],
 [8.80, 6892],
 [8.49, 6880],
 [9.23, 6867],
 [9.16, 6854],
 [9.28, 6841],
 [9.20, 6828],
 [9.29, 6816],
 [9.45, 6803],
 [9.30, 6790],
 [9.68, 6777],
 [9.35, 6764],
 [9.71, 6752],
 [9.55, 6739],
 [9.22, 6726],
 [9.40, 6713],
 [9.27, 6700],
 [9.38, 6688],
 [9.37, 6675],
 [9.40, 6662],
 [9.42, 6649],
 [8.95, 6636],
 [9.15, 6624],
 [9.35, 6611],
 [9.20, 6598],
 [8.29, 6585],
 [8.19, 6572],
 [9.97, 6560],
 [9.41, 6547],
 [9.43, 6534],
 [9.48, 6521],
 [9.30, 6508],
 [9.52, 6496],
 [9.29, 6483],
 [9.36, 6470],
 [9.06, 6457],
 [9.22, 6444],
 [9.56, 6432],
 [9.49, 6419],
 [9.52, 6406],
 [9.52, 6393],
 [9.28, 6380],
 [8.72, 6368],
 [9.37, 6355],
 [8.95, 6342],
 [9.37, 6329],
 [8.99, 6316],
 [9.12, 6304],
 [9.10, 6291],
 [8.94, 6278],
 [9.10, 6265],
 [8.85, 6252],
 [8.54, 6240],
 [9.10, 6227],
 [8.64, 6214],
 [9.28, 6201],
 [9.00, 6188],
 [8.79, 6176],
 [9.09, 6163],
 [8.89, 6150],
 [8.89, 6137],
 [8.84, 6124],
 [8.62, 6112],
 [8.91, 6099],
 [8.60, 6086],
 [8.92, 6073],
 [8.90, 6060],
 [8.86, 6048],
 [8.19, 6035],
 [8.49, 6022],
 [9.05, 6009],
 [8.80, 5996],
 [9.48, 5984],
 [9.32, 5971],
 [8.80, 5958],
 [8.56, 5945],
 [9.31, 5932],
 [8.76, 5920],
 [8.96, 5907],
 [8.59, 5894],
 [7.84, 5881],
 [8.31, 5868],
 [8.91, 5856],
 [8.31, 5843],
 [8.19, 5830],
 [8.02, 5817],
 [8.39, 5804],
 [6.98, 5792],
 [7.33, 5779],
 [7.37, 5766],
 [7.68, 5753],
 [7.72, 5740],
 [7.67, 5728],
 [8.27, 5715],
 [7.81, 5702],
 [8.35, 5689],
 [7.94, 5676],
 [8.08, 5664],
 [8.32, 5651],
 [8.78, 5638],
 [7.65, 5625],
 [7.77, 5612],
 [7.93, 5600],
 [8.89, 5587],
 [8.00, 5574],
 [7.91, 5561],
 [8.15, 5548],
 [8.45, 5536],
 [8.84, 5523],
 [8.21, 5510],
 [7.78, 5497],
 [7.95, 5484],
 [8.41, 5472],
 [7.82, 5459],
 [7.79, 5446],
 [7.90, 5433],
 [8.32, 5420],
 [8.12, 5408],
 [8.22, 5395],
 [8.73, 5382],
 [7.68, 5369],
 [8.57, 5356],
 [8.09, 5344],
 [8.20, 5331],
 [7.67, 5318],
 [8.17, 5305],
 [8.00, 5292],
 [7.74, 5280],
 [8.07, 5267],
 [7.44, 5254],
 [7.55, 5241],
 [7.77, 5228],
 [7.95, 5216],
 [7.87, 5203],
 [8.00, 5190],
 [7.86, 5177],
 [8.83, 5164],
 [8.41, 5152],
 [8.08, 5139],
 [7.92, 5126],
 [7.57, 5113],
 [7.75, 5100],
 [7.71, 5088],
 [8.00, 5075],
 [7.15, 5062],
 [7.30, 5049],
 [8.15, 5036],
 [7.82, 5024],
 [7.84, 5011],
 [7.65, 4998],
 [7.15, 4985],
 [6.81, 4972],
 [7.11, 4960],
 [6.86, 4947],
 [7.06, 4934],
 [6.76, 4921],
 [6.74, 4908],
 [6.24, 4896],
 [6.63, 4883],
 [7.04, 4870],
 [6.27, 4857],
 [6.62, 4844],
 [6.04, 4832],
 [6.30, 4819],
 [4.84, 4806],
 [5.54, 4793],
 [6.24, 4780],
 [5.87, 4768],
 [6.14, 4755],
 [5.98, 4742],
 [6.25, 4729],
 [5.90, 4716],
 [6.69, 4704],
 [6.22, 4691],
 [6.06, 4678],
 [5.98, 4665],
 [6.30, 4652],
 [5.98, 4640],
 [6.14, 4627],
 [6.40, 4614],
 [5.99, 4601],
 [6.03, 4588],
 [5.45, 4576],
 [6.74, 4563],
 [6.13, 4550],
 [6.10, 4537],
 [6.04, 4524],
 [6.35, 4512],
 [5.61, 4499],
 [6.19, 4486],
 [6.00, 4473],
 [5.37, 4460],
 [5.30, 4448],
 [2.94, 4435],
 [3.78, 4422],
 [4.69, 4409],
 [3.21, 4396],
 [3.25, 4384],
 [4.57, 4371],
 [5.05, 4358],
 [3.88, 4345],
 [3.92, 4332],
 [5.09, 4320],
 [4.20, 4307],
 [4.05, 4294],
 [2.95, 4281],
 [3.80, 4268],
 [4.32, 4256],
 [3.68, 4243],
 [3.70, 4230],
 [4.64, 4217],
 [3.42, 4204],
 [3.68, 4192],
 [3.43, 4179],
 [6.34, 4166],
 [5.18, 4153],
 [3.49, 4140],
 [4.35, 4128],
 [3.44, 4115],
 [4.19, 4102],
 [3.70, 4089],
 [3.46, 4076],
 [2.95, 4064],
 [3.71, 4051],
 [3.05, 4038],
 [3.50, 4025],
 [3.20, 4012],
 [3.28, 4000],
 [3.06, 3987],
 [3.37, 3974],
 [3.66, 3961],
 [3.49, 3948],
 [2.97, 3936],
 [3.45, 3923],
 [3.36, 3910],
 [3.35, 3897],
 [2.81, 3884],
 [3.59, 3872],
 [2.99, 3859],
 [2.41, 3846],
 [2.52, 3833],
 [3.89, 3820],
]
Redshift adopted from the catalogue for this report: 0.116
